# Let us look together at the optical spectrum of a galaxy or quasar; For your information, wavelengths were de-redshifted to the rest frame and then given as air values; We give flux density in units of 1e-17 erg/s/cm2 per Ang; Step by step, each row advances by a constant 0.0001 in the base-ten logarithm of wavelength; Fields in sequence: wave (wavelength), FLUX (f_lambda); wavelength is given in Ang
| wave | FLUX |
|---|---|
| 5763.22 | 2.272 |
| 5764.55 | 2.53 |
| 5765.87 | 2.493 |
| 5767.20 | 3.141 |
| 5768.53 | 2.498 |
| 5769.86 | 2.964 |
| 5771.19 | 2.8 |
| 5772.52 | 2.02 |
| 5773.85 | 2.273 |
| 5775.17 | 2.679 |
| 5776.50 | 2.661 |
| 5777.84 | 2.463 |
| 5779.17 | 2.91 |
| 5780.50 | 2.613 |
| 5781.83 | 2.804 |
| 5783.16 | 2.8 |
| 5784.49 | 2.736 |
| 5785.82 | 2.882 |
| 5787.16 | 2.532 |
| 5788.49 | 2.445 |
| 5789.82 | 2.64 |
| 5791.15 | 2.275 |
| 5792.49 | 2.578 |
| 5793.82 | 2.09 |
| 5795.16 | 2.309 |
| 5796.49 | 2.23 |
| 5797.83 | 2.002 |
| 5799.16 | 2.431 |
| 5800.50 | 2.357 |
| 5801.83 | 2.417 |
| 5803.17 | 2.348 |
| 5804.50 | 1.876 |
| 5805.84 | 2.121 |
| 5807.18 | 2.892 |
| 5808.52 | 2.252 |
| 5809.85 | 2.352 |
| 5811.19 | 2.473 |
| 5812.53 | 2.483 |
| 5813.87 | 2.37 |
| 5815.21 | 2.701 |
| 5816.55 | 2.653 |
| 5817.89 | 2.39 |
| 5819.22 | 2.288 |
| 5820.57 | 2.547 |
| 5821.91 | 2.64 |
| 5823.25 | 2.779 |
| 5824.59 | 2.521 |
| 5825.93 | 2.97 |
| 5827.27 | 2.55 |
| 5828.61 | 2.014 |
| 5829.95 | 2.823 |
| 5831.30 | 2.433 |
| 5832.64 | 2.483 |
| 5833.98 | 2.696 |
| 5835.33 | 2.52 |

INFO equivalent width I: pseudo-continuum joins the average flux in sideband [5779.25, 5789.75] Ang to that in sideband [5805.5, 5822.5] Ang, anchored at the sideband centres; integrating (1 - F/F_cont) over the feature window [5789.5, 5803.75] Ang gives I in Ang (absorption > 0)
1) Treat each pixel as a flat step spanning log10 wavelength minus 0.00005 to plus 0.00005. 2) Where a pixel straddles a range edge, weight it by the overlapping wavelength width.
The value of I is 1.5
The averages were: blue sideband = 2.7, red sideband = 2.48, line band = 2.33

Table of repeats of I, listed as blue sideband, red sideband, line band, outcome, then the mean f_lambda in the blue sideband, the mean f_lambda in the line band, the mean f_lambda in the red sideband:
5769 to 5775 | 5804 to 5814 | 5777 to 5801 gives -0.5 Ang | 2.53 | 2.51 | 2.36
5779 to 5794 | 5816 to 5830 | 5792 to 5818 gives 2.2 Ang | 2.62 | 2.36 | 2.55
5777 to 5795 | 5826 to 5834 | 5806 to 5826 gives 0.1 Ang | 2.59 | 2.53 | 2.52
